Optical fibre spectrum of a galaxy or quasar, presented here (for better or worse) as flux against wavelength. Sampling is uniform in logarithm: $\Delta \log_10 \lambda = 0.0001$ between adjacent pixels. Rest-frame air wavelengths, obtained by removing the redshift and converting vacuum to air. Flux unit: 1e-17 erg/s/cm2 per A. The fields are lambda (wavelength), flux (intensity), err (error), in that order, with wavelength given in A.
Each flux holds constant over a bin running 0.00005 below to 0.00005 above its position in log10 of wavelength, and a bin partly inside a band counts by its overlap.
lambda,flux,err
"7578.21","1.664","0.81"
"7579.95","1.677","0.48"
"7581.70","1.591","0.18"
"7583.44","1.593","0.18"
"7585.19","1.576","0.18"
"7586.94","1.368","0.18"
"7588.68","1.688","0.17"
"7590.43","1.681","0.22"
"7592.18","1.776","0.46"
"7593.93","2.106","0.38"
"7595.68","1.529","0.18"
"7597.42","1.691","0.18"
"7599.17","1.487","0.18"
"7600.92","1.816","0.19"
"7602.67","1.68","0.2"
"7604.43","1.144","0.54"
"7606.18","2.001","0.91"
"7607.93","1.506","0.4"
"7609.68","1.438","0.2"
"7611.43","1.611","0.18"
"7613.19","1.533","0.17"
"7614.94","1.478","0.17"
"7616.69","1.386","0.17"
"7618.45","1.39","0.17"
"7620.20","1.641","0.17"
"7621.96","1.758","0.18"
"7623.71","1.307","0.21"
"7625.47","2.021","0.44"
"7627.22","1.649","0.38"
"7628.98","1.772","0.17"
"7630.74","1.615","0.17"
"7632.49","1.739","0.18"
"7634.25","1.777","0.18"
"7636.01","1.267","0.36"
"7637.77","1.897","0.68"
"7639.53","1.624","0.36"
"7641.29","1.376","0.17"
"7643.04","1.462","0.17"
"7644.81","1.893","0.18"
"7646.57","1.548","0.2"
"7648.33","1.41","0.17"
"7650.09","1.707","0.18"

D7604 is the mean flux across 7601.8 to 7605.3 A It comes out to 1.41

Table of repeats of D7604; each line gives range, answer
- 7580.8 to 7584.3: 1.59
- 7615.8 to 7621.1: 1.47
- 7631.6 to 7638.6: 1.67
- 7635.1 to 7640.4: 1.6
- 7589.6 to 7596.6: 1.77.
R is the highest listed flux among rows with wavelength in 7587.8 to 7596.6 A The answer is 2.106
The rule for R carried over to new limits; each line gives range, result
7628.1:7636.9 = 1.777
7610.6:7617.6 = 1.611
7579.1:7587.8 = 1.677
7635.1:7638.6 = 1.897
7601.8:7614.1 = 2.001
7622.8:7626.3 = 2.021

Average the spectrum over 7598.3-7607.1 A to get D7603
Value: 1.62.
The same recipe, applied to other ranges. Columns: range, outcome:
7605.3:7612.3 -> 1.64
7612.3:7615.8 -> 1.5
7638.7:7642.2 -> 1.5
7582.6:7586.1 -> 1.58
